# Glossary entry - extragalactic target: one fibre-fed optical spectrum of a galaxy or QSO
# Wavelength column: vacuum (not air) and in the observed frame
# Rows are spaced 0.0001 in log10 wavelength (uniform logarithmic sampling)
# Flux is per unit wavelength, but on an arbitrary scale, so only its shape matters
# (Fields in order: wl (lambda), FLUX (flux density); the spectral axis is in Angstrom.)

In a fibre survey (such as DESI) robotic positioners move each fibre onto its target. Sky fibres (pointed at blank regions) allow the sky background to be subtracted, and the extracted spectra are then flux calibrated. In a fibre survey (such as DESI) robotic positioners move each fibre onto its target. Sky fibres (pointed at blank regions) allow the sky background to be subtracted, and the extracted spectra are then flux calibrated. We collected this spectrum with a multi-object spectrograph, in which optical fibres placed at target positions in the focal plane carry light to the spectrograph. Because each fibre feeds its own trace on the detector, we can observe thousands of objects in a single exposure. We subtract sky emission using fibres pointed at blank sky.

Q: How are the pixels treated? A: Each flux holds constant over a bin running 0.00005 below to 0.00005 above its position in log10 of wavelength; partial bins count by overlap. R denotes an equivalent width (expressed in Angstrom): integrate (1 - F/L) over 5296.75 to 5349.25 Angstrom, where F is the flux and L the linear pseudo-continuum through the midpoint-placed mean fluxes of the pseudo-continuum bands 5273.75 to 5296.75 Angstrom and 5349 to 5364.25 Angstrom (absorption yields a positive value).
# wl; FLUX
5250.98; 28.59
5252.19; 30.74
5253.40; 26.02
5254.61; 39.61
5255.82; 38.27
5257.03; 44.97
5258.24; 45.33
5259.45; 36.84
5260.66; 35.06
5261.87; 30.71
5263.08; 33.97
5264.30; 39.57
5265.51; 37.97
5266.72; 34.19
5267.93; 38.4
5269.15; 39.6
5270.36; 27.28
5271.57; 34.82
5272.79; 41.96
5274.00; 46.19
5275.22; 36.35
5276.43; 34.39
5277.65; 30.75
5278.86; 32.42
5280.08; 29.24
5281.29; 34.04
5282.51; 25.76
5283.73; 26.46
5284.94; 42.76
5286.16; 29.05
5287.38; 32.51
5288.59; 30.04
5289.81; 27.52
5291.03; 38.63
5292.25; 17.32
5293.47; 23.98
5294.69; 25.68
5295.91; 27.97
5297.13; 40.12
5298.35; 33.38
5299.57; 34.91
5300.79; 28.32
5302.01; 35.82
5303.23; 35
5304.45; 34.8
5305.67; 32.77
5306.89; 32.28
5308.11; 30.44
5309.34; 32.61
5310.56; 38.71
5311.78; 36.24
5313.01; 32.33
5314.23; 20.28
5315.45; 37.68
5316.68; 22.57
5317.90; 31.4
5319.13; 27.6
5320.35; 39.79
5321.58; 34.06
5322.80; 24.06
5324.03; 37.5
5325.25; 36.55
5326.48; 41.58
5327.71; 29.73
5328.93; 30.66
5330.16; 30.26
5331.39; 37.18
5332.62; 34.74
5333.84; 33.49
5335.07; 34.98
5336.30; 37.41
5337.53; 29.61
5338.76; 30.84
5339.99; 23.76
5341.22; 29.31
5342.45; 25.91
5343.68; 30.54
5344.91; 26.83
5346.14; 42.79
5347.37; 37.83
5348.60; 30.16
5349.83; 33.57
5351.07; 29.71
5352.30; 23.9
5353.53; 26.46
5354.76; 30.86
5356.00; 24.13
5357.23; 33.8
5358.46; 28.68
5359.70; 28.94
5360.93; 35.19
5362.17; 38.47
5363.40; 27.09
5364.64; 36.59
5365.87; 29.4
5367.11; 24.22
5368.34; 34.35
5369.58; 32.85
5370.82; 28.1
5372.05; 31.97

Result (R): -3.7 Angstrom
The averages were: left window 31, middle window 32.7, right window 30.2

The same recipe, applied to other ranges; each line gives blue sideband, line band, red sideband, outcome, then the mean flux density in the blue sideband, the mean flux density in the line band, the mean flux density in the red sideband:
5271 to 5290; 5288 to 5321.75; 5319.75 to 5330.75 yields 2.20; 33.5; 31.5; 33.8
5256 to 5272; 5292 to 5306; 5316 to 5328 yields 1.27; 36.9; 31.2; 32.6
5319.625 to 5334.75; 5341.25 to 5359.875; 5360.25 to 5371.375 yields 1.39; 34.1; 30.3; 31.8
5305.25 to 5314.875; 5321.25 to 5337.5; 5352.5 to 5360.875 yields -1.65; 32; 33.9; 29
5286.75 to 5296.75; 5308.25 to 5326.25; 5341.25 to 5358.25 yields -1.97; 28.2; 32.4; 30.4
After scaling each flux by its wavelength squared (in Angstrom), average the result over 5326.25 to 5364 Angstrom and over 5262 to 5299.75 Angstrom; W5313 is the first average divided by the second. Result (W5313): 1.0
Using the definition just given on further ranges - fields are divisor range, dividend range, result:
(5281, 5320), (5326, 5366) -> 1.03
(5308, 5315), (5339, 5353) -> 0.96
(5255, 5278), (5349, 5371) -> 0.84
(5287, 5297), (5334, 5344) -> 1.09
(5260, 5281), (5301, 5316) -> 0.95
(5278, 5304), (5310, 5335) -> 1.07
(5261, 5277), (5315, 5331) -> 0.91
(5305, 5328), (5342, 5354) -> 0.96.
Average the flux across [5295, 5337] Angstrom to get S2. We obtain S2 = 33.1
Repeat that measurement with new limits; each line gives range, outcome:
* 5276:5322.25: 31.5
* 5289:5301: 29.8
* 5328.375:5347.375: 32.1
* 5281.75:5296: 29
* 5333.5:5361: 30.7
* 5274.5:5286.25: 32.4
